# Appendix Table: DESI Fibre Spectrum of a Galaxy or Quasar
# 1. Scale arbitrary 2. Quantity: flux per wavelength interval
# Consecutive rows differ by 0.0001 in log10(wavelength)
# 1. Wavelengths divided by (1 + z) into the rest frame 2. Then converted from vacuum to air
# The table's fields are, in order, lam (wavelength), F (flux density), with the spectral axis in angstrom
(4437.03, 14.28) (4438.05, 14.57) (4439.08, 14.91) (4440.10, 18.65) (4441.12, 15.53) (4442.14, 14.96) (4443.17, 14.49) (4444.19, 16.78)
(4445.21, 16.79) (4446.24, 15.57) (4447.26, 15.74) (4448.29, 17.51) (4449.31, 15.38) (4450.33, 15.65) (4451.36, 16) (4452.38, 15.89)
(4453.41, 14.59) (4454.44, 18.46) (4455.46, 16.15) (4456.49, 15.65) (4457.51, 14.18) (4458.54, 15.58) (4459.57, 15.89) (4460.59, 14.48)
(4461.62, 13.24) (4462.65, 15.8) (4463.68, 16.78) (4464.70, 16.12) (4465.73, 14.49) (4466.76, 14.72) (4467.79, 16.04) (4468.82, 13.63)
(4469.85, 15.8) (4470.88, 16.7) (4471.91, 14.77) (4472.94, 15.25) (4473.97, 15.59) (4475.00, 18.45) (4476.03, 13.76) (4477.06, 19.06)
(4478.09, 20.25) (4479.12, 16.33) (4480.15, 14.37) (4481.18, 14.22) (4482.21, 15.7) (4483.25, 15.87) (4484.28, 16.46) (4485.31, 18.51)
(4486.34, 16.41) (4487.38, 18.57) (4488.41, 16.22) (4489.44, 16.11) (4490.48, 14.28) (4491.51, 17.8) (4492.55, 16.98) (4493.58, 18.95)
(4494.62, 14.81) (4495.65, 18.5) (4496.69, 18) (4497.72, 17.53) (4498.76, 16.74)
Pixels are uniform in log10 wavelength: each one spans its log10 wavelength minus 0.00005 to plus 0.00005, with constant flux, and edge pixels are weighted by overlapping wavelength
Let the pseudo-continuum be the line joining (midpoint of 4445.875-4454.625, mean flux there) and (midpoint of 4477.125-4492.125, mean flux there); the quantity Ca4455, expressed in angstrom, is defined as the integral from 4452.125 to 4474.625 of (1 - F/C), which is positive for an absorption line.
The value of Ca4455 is 1.1 angstrom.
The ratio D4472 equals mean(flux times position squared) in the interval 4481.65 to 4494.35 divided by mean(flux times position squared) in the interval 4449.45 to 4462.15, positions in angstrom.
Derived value 1.1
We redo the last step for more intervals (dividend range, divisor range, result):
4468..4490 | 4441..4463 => 1.05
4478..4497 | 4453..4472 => 1.09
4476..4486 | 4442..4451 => 1.06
